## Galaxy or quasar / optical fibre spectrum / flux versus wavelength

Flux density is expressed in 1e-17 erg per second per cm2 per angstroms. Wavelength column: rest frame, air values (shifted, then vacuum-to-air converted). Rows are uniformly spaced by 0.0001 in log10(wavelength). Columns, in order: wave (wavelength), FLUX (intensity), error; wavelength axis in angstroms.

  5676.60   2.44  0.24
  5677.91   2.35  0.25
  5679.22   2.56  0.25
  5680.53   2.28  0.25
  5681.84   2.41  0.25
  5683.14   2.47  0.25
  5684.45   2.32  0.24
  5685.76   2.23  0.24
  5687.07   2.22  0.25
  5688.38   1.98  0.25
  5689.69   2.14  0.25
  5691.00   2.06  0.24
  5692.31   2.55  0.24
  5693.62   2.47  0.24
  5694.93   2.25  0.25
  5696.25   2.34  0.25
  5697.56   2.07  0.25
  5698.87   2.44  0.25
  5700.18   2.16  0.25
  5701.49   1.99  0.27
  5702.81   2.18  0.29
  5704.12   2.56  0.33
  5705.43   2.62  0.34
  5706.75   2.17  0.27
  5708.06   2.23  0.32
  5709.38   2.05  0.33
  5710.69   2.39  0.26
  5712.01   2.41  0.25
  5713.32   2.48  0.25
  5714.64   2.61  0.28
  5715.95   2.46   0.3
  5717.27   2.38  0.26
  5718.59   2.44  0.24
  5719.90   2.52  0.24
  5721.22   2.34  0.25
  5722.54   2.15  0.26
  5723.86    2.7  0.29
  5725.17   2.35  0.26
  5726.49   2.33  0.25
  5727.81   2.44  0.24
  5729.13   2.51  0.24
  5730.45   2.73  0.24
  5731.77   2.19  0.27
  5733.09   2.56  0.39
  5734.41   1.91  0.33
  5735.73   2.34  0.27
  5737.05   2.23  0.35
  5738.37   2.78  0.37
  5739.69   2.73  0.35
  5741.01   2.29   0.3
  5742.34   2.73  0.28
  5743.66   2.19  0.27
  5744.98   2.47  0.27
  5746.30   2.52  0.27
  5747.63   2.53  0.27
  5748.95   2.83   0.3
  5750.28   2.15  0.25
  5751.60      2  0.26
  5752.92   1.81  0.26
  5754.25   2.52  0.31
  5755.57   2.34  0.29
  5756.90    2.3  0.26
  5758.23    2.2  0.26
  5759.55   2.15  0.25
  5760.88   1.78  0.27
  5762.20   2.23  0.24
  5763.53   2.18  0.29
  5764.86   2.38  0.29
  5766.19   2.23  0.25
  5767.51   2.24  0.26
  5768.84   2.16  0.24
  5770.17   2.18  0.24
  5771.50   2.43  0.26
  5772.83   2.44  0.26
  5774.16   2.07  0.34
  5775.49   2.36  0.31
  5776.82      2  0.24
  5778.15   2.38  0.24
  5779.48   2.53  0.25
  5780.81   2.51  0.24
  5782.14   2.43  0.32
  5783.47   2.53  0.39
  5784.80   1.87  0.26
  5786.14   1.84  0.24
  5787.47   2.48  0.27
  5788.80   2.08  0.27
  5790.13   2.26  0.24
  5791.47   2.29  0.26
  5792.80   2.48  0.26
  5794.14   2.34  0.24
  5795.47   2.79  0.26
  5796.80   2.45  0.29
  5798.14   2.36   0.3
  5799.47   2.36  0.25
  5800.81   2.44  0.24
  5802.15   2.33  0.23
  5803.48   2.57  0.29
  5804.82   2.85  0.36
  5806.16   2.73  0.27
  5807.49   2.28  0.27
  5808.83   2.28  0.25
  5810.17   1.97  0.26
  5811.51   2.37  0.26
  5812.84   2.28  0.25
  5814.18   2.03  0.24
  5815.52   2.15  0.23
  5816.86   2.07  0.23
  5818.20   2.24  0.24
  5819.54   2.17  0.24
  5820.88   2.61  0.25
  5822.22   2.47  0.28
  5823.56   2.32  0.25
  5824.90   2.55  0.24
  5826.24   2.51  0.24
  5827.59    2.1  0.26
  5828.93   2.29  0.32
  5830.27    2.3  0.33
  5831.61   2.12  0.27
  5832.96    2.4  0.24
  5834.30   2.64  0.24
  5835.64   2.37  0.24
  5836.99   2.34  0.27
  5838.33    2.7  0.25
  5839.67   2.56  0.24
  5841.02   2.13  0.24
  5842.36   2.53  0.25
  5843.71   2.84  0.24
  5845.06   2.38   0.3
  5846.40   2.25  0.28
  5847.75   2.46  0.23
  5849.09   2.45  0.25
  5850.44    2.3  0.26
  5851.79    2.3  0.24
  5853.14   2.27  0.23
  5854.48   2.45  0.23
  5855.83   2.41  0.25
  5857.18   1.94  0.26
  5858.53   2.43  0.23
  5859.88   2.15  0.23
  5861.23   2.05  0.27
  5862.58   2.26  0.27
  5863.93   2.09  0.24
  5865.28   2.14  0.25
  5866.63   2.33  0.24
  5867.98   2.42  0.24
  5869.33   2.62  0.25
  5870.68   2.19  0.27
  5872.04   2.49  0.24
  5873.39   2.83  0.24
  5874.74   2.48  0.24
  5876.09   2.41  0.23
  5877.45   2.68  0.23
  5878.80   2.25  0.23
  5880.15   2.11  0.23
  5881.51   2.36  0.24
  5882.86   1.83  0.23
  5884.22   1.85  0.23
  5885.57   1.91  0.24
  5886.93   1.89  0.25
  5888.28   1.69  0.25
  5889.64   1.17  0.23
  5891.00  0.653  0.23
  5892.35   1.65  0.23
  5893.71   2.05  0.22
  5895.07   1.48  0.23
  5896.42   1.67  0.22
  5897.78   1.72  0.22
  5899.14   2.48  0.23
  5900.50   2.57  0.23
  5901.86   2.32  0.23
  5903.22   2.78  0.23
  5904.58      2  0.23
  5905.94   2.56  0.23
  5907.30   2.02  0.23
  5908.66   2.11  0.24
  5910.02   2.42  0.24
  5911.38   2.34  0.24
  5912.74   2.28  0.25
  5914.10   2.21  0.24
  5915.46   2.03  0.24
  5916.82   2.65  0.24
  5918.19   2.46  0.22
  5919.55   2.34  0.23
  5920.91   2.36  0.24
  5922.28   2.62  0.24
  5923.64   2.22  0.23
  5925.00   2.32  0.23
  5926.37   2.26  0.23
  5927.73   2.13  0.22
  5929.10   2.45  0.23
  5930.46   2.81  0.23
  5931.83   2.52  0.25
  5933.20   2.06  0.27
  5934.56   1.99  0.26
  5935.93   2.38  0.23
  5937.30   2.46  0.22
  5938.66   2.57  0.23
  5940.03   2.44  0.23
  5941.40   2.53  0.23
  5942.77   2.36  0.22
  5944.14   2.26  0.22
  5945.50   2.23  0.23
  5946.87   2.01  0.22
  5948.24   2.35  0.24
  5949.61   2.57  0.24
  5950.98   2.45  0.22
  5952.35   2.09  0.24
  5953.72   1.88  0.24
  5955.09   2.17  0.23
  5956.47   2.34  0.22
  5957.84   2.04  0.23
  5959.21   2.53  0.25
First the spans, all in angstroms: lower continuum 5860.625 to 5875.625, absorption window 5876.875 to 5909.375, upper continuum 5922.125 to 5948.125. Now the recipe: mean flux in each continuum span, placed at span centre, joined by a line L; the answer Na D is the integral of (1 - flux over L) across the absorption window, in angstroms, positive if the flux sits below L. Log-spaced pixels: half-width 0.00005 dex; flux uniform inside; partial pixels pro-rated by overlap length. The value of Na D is 5.0 angstroms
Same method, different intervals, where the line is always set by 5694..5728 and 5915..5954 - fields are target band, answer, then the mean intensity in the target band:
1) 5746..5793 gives 1.6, 2.27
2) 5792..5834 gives -0.3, 2.36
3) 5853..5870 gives 0.5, 2.27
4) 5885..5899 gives 4.3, 1.62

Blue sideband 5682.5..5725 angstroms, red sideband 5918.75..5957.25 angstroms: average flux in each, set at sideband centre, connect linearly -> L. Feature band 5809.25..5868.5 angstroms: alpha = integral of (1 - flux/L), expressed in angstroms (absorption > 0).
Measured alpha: 0.13 angstroms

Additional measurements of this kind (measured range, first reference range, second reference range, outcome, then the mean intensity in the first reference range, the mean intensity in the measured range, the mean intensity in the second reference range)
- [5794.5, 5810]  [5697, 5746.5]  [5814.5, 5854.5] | -0.65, 2.39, 2.47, 2.37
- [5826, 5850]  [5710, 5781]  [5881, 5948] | -1.62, 2.35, 2.41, 2.17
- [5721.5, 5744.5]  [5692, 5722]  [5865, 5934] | -0.90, 2.35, 2.42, 2.2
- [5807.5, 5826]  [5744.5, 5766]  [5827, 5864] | 0.36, 2.27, 2.28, 2.34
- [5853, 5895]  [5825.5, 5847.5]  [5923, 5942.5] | 4.77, 2.4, 2.12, 2.37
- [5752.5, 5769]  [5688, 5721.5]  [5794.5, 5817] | 1.07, 2.32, 2.2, 2.38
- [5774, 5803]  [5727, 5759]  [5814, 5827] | 0.18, 2.39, 2.33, 2.32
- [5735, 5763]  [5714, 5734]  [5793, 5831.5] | 0.95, 2.44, 2.34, 2.36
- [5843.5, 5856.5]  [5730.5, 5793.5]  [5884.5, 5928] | -1.27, 2.3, 2.4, 2.1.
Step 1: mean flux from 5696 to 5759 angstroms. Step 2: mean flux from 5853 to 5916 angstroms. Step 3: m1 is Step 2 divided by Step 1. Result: 0.91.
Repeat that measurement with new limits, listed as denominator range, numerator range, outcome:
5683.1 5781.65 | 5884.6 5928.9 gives 0.91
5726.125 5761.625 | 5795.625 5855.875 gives 1.01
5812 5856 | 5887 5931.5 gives 0.91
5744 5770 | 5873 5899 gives 0.85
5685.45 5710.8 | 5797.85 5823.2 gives 1.04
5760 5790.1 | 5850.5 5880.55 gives 1.04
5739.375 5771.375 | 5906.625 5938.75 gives 1.02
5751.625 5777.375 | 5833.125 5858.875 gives 1.09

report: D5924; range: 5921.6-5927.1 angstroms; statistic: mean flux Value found 2.36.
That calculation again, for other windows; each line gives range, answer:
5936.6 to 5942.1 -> 2.5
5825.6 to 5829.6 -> 2.3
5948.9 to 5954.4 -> 2.25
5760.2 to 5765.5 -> 2.14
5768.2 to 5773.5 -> 2.3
